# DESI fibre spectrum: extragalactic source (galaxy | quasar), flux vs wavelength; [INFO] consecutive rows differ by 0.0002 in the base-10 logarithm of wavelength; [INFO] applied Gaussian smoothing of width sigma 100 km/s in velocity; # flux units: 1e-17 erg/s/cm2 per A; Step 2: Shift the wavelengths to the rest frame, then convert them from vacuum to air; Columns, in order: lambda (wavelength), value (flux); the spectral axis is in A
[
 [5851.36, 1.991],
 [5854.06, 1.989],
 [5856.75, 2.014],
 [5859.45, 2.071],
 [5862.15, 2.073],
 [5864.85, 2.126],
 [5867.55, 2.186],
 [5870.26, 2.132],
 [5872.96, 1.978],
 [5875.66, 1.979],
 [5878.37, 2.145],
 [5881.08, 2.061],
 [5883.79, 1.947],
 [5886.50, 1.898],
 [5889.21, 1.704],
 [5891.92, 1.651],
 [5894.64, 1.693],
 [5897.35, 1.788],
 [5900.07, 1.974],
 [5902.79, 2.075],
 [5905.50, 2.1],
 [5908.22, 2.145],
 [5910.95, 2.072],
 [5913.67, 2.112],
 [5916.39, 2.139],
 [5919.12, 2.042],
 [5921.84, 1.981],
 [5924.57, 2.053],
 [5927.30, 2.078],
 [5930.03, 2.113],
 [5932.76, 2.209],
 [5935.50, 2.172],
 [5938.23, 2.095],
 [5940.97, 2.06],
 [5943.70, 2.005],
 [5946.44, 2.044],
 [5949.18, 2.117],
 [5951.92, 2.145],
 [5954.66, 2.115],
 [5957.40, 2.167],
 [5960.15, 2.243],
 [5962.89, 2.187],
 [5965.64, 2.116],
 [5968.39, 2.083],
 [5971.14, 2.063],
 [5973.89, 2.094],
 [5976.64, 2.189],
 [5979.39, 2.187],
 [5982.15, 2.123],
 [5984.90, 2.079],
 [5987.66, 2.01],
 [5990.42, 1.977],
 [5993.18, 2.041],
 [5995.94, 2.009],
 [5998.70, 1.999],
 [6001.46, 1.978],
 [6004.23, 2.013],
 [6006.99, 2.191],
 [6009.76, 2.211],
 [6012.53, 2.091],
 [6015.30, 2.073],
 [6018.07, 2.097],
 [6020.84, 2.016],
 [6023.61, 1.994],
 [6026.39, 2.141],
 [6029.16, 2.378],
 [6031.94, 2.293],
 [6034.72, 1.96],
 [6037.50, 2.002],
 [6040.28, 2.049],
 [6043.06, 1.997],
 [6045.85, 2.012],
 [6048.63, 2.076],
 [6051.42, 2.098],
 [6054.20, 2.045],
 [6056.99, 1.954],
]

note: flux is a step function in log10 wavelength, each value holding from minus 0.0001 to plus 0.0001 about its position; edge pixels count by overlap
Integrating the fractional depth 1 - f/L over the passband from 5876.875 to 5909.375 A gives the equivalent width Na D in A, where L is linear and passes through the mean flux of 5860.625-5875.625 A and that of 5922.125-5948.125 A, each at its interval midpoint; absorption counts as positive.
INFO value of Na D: 2.4 A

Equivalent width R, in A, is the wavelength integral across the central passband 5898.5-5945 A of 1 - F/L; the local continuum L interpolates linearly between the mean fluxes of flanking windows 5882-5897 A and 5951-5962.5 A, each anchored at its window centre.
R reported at -2.7 A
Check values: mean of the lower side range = 1.79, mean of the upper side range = 2.17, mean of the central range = 2.08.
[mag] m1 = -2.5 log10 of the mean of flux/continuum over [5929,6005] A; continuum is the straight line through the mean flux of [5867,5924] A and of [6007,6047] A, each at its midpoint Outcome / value -0.02 mag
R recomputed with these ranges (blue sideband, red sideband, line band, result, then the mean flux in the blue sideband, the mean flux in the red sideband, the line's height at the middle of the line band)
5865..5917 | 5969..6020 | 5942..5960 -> -0.6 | 1.99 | 2.08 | 2.04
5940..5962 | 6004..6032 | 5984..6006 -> 1.2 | 2.12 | 2.13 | 2.13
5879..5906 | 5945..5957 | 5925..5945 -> -0.5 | 1.89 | 2.11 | 2.05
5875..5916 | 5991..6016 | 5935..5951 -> -0.6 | 1.96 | 2.06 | 2.01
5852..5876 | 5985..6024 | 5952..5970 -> -0.8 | 2.06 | 2.05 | 2.06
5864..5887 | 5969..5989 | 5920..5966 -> -0.5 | 2.05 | 2.11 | 2.09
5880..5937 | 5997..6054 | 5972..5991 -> -0.4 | 2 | 2.08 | 2.05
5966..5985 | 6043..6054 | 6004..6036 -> -0.7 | 2.12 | 2.05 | 2.08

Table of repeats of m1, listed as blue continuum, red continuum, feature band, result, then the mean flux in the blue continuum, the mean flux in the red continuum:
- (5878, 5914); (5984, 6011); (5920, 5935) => -0.06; 1.94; 2.05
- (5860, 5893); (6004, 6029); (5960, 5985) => -0.03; 1.99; 2.11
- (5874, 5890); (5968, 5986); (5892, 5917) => 0.01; 1.96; 2.12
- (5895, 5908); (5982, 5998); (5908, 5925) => -0.05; 1.98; 2.03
